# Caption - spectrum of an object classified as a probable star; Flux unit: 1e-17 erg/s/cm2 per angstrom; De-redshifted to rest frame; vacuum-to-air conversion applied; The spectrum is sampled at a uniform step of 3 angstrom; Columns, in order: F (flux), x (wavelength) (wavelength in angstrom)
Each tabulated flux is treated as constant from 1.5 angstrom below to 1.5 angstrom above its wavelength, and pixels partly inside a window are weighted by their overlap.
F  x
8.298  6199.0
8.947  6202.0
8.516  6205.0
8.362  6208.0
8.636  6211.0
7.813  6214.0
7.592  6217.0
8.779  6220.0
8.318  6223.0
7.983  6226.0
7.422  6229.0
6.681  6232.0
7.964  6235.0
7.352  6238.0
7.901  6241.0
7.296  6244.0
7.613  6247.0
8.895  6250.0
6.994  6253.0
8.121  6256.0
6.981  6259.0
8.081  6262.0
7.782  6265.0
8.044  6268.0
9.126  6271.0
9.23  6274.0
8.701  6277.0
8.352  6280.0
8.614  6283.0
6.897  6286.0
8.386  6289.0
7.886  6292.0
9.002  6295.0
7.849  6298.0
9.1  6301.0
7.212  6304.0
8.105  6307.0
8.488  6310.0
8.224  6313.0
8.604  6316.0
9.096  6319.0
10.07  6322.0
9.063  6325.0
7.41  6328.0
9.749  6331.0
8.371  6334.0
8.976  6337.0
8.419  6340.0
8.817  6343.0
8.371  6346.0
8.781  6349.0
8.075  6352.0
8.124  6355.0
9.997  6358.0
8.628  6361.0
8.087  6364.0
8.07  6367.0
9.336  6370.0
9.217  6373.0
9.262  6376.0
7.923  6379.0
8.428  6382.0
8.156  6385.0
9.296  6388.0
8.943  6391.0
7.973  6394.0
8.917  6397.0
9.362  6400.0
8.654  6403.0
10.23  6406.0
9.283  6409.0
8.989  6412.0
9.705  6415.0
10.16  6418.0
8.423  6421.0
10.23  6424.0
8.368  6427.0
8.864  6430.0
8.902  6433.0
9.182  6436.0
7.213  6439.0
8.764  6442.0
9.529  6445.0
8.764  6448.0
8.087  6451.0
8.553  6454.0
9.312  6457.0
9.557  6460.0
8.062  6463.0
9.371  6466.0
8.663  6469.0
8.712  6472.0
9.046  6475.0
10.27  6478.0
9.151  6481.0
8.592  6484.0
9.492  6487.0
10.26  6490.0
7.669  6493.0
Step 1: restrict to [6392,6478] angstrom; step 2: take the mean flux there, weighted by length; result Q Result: 8.98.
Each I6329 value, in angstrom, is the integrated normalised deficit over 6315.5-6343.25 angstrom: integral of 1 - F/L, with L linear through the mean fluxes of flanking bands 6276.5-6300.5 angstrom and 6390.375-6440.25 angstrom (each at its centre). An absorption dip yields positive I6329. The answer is -1.3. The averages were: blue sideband 8.23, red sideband 9.03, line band 8.87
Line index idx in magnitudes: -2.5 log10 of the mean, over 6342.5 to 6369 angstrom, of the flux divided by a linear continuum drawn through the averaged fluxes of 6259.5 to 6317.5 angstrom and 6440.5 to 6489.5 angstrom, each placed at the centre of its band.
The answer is 0.00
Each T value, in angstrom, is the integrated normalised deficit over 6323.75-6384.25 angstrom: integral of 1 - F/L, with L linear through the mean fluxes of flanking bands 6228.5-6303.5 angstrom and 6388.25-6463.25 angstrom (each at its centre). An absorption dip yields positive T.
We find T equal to -0.7 angstrom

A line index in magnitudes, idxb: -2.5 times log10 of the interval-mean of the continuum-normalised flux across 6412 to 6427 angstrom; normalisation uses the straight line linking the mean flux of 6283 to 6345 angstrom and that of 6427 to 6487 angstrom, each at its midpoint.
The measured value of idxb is -0.08 mag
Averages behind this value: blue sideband 8.49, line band 9.44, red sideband 8.88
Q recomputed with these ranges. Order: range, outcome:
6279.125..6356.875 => 8.47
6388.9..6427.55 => 9.19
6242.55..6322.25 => 8.22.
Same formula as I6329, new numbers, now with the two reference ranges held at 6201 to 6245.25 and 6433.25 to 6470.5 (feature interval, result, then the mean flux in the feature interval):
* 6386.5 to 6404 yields -0.6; 8.86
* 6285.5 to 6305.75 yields 0.3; 8.1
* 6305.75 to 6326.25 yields -1.3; 8.81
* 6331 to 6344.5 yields -0.7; 8.77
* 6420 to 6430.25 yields -0.4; 9.01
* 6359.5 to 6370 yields 0.1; 8.42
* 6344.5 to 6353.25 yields 0.0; 8.42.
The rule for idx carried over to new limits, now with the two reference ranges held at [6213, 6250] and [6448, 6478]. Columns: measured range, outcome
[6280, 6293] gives 0.01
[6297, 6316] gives -0.01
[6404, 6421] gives -0.11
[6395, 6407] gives -0.07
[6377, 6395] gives 0.00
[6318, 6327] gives -0.14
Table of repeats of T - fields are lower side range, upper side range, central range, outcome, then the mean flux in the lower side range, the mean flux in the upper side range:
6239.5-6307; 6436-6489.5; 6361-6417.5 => -1.9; 8.09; 8.92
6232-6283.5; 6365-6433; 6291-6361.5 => -1.0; 8.01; 8.98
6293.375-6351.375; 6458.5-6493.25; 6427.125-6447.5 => 0.6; 8.61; 9.12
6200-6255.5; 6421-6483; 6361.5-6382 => -0.1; 7.95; 8.92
